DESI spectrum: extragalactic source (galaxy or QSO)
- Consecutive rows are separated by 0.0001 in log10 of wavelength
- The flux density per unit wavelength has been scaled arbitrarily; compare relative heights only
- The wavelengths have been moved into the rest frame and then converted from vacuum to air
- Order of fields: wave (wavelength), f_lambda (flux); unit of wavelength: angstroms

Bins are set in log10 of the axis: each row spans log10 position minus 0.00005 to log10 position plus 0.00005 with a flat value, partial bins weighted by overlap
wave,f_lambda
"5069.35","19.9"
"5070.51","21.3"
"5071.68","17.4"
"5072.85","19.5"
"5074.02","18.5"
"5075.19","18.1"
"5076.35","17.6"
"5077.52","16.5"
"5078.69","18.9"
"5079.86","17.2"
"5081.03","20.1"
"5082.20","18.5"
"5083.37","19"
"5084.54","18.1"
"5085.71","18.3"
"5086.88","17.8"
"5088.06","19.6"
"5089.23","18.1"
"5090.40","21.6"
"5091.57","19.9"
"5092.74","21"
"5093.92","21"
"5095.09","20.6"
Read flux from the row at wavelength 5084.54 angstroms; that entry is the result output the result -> 18.1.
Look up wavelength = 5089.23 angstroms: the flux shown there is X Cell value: 18.1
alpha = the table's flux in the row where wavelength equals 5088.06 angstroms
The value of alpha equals 19.6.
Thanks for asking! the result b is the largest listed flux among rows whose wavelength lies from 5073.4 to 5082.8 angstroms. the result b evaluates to 20.1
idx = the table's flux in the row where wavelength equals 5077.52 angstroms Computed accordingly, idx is 16.5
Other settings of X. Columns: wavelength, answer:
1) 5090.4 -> 21.6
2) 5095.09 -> 20.6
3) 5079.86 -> 17.2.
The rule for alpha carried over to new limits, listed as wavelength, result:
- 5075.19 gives 18.1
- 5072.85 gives 19.5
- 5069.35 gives 19.9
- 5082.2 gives 18.5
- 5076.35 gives 17.6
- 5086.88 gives 17.8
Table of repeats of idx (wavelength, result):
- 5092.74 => 21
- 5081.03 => 20.1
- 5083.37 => 19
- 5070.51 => 21.3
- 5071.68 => 17.4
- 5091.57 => 19.9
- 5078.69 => 18.9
